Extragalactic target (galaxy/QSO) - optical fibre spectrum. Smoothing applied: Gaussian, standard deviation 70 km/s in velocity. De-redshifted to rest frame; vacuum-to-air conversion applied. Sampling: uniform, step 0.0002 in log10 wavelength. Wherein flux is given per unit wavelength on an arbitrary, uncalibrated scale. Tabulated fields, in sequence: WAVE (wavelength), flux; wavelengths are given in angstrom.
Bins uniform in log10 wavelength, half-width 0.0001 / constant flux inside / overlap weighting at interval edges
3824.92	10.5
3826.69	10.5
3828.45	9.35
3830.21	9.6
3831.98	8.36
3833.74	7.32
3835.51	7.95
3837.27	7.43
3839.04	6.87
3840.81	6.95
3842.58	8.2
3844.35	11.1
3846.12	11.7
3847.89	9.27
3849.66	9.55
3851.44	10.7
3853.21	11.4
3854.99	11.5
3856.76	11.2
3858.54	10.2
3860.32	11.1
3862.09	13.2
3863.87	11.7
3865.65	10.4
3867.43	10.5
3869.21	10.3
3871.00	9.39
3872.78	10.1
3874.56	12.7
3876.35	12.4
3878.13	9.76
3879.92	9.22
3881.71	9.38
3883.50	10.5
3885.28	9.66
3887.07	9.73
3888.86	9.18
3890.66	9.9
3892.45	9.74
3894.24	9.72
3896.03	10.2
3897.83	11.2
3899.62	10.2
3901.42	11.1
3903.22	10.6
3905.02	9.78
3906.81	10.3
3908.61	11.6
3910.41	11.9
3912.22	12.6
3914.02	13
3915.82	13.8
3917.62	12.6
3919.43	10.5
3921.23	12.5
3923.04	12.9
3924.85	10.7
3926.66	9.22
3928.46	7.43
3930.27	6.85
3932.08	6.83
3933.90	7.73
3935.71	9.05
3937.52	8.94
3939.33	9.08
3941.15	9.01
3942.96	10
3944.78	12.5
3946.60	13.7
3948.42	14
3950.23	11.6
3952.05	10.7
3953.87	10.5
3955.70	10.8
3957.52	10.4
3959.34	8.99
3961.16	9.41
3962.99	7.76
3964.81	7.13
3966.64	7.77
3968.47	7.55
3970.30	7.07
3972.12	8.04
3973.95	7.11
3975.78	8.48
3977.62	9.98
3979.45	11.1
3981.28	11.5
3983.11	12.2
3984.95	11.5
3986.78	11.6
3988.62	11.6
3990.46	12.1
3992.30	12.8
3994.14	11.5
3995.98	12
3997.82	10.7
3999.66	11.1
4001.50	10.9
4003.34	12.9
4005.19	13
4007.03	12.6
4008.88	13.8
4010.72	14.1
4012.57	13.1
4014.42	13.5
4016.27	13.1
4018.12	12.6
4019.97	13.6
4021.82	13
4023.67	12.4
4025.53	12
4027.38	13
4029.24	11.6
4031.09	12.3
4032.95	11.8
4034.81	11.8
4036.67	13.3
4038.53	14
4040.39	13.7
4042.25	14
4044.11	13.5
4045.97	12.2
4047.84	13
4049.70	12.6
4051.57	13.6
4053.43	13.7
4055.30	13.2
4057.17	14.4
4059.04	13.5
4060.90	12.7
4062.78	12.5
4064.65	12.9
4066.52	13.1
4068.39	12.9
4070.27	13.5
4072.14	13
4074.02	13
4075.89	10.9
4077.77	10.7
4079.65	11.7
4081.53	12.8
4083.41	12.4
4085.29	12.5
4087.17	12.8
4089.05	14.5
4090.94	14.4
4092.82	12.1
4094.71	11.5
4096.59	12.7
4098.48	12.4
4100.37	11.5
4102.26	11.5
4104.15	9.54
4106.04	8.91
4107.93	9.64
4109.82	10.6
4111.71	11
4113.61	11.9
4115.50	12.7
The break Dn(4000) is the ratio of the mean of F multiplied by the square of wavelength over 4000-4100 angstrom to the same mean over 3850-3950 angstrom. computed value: 1.3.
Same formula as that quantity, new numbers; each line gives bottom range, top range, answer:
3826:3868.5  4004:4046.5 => 1.44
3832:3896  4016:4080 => 1.41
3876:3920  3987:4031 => 1.23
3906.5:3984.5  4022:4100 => 1.34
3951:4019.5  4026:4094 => 1.23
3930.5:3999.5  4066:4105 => 1.30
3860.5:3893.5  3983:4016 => 1.25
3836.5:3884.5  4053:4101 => 1.38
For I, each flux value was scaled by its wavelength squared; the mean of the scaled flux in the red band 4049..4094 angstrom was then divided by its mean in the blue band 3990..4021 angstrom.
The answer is 1.06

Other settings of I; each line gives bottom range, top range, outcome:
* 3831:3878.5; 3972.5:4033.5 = 1.28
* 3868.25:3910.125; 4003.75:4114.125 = 1.33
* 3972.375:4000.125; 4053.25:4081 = 1.21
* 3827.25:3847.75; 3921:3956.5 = 1.23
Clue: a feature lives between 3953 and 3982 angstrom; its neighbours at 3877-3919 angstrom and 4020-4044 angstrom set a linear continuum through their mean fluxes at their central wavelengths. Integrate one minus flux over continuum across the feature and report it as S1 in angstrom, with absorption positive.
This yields 7.0 angstrom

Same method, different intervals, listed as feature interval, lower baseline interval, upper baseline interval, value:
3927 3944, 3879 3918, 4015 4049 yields 4.4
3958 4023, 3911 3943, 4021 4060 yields 4.3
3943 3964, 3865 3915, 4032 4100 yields 0.9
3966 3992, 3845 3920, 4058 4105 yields 3.8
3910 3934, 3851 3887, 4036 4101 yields 1.3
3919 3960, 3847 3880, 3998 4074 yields 5.5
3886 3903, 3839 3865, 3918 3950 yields 0.2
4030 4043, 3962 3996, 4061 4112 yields -2.2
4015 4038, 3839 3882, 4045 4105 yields -0.9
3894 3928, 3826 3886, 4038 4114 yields -2.1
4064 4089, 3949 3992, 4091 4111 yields -3.7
